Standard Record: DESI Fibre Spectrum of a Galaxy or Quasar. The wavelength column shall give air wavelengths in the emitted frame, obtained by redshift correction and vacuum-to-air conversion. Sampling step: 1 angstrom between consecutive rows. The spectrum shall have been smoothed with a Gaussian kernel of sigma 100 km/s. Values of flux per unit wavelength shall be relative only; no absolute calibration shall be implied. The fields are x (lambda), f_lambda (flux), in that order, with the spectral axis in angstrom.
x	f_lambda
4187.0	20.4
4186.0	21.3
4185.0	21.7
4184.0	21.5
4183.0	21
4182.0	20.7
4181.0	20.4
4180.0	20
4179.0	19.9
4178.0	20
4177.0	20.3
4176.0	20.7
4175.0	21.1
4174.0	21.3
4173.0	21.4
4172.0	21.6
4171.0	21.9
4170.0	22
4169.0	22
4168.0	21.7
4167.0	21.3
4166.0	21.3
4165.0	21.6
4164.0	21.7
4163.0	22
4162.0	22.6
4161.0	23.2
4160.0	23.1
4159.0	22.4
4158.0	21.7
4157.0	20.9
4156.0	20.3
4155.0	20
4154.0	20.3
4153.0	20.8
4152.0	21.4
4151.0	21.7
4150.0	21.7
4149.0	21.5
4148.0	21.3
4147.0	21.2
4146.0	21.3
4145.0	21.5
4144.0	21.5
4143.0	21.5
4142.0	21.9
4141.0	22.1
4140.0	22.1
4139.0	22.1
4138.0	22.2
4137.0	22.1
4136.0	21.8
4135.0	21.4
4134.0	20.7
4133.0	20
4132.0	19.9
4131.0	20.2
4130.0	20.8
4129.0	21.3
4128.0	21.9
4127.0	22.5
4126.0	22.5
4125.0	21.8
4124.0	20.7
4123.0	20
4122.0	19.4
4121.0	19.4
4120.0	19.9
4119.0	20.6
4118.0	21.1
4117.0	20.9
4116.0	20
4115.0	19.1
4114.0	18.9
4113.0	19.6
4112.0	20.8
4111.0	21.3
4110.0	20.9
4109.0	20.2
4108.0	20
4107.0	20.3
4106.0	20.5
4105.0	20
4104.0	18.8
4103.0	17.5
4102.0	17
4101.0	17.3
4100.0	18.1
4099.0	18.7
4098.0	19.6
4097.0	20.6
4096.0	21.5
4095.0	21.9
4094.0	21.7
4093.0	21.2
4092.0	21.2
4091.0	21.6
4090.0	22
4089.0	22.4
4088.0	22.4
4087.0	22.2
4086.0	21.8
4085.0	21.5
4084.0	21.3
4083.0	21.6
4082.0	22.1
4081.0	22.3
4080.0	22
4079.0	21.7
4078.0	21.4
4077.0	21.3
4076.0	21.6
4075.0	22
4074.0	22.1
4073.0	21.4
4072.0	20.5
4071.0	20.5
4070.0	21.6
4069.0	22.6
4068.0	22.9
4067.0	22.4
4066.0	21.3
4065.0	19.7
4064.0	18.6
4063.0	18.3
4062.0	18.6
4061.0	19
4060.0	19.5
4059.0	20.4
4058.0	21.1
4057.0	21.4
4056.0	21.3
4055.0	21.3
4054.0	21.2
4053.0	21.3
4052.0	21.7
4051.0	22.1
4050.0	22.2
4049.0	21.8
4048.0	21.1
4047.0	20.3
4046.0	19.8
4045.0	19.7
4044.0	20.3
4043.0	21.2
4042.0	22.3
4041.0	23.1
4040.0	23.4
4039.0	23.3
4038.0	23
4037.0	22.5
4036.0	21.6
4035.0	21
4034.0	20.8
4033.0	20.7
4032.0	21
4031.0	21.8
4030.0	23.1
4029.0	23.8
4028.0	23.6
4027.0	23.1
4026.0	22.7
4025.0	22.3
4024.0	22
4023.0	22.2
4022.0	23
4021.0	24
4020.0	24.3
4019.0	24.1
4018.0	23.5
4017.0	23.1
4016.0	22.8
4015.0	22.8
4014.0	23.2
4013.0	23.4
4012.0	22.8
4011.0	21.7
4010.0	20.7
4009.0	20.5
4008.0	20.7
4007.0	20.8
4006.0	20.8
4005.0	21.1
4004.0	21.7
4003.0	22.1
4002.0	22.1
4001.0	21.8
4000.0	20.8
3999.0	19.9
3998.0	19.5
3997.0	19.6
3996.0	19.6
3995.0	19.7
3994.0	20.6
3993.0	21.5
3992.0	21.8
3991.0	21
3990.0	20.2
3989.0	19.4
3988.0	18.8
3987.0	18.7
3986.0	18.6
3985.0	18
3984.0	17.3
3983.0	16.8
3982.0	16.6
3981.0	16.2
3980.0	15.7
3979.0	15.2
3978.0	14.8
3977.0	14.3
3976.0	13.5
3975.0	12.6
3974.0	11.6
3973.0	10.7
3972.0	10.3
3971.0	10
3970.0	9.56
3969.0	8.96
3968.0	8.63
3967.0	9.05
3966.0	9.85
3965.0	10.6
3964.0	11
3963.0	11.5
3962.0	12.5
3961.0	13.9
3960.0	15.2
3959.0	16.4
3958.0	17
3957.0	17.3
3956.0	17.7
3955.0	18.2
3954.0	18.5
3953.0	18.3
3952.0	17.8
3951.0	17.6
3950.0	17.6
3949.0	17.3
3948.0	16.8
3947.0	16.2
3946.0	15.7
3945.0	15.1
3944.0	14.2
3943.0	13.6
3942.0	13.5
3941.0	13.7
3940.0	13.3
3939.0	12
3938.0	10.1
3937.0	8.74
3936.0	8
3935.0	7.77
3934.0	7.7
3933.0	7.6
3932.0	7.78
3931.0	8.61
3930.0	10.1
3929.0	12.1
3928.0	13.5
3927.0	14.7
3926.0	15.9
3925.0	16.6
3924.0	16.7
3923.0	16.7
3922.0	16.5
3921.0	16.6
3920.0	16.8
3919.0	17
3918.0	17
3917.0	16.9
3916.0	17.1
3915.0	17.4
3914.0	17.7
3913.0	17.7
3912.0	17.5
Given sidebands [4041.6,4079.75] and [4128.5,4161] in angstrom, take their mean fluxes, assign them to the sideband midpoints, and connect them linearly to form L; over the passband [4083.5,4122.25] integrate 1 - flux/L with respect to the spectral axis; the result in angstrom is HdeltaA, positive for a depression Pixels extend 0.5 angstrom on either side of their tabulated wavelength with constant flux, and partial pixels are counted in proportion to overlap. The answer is 1.5 angstrom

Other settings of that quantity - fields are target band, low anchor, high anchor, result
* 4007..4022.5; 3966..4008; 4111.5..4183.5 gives -4.3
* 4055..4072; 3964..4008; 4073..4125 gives -1.0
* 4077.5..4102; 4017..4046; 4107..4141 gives 0.3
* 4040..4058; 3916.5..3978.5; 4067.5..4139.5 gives -3.0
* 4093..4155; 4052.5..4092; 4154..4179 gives 2.1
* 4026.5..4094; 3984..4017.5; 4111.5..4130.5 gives -2.5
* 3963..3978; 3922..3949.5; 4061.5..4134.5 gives 3.7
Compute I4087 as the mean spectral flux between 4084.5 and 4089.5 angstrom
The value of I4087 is 22.1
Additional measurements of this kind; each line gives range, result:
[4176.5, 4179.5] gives 20.1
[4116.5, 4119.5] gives 20.9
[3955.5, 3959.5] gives 17.1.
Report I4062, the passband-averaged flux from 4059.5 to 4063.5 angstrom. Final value 18.9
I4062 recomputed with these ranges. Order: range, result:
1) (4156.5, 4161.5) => 22.3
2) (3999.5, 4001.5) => 21.3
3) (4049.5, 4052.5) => 22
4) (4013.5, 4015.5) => 23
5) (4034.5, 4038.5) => 22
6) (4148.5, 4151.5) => 21.6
